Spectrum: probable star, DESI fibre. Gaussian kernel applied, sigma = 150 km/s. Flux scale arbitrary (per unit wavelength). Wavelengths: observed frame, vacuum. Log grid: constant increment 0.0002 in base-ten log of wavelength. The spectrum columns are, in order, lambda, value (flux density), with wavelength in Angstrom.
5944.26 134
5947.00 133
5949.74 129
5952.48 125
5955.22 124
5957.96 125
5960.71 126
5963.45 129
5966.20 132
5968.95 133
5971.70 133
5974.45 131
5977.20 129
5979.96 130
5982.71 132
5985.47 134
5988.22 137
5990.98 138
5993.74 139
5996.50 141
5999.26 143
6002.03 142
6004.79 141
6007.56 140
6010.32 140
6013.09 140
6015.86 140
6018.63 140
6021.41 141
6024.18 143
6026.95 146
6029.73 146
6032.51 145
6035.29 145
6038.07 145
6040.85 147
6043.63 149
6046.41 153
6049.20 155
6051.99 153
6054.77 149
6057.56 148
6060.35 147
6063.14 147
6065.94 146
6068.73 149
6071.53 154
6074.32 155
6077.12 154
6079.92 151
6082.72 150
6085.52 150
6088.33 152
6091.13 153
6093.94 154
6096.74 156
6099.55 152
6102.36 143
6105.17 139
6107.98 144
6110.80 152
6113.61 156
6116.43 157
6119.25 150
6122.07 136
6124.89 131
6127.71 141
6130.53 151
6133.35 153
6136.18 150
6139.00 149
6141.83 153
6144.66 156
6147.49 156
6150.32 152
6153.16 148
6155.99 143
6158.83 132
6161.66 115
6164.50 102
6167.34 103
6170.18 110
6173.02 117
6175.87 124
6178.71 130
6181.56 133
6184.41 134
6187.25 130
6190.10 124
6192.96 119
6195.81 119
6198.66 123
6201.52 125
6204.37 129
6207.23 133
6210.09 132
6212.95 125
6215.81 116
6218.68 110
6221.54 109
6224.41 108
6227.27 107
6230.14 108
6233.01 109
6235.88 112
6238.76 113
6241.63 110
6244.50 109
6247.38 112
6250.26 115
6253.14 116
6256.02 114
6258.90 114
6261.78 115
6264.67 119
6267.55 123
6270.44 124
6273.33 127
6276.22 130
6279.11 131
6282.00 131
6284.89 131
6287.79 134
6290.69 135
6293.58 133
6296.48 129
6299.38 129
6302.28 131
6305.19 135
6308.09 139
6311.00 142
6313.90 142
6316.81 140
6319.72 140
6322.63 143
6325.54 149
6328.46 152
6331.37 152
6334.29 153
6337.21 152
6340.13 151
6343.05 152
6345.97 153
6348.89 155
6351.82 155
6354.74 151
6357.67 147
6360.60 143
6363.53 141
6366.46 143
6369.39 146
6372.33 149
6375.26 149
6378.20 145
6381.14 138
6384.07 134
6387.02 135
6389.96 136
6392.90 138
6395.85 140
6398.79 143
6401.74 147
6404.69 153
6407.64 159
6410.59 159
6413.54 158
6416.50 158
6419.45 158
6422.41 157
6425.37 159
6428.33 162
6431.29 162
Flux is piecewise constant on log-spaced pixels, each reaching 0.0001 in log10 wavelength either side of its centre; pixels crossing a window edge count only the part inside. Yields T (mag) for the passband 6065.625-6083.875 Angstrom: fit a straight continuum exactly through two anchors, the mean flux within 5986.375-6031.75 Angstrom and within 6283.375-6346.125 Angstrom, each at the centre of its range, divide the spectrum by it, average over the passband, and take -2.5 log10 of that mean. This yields -0.08 mag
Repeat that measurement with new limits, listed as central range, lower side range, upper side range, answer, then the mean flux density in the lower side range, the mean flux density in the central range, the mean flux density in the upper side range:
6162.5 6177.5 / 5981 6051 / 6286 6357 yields 0.27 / 142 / 112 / 144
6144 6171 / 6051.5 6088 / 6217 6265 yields -0.01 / 150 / 131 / 112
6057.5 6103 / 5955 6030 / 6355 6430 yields -0.09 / 136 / 151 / 148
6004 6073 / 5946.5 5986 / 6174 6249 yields -0.16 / 129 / 146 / 119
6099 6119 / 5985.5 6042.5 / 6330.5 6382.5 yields -0.04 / 142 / 149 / 149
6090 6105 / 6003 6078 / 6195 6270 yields -0.10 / 147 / 151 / 116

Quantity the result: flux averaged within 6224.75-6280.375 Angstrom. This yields 116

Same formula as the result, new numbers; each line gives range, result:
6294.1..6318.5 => 136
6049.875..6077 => 150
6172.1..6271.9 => 119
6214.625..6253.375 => 111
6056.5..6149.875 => 150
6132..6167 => 141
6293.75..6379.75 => 145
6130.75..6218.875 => 131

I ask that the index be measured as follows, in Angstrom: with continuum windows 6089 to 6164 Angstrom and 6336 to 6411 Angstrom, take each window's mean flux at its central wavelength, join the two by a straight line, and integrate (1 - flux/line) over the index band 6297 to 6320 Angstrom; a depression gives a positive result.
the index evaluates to 1.5 Angstrom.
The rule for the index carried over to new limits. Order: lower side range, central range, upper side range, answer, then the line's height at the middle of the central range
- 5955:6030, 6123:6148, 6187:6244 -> -4.84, 124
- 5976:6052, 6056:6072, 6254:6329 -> -0.94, 140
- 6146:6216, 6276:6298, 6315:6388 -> 1.18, 139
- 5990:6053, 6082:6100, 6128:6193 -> -1.72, 139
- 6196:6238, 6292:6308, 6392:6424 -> 0.06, 133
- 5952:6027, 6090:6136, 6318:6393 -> -2.94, 139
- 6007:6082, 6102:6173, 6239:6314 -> -0.96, 138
